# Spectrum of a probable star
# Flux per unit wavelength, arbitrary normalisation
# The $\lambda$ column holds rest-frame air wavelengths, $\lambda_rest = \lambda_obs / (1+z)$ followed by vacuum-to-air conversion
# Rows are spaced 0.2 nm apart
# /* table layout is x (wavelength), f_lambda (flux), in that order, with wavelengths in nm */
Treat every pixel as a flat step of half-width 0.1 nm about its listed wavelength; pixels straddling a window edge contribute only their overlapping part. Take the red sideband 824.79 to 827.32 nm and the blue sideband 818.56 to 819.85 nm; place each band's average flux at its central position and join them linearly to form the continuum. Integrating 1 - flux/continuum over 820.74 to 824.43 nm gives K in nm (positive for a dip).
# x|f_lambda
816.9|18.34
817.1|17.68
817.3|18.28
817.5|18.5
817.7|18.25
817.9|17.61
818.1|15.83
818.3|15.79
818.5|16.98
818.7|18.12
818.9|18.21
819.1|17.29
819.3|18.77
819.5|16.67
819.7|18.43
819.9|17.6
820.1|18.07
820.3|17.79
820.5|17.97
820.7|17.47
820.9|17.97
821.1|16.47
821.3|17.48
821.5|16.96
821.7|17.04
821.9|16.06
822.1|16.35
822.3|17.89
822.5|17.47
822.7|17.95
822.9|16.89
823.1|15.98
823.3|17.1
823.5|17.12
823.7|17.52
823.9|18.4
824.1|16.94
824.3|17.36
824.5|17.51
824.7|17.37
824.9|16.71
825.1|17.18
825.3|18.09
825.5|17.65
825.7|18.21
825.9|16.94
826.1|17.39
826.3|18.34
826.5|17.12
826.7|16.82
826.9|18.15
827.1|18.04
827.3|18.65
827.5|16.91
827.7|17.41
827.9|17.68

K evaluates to 0.12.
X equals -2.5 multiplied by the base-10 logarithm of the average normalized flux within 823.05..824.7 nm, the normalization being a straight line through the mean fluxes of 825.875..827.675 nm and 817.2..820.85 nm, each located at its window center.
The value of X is 0.02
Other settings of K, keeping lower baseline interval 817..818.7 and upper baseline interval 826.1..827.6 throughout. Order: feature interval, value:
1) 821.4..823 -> 0.04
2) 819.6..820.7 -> -0.03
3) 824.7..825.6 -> 0.01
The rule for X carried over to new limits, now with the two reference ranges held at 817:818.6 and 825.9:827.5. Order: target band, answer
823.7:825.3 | 0.012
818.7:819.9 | -0.028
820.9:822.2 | 0.043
